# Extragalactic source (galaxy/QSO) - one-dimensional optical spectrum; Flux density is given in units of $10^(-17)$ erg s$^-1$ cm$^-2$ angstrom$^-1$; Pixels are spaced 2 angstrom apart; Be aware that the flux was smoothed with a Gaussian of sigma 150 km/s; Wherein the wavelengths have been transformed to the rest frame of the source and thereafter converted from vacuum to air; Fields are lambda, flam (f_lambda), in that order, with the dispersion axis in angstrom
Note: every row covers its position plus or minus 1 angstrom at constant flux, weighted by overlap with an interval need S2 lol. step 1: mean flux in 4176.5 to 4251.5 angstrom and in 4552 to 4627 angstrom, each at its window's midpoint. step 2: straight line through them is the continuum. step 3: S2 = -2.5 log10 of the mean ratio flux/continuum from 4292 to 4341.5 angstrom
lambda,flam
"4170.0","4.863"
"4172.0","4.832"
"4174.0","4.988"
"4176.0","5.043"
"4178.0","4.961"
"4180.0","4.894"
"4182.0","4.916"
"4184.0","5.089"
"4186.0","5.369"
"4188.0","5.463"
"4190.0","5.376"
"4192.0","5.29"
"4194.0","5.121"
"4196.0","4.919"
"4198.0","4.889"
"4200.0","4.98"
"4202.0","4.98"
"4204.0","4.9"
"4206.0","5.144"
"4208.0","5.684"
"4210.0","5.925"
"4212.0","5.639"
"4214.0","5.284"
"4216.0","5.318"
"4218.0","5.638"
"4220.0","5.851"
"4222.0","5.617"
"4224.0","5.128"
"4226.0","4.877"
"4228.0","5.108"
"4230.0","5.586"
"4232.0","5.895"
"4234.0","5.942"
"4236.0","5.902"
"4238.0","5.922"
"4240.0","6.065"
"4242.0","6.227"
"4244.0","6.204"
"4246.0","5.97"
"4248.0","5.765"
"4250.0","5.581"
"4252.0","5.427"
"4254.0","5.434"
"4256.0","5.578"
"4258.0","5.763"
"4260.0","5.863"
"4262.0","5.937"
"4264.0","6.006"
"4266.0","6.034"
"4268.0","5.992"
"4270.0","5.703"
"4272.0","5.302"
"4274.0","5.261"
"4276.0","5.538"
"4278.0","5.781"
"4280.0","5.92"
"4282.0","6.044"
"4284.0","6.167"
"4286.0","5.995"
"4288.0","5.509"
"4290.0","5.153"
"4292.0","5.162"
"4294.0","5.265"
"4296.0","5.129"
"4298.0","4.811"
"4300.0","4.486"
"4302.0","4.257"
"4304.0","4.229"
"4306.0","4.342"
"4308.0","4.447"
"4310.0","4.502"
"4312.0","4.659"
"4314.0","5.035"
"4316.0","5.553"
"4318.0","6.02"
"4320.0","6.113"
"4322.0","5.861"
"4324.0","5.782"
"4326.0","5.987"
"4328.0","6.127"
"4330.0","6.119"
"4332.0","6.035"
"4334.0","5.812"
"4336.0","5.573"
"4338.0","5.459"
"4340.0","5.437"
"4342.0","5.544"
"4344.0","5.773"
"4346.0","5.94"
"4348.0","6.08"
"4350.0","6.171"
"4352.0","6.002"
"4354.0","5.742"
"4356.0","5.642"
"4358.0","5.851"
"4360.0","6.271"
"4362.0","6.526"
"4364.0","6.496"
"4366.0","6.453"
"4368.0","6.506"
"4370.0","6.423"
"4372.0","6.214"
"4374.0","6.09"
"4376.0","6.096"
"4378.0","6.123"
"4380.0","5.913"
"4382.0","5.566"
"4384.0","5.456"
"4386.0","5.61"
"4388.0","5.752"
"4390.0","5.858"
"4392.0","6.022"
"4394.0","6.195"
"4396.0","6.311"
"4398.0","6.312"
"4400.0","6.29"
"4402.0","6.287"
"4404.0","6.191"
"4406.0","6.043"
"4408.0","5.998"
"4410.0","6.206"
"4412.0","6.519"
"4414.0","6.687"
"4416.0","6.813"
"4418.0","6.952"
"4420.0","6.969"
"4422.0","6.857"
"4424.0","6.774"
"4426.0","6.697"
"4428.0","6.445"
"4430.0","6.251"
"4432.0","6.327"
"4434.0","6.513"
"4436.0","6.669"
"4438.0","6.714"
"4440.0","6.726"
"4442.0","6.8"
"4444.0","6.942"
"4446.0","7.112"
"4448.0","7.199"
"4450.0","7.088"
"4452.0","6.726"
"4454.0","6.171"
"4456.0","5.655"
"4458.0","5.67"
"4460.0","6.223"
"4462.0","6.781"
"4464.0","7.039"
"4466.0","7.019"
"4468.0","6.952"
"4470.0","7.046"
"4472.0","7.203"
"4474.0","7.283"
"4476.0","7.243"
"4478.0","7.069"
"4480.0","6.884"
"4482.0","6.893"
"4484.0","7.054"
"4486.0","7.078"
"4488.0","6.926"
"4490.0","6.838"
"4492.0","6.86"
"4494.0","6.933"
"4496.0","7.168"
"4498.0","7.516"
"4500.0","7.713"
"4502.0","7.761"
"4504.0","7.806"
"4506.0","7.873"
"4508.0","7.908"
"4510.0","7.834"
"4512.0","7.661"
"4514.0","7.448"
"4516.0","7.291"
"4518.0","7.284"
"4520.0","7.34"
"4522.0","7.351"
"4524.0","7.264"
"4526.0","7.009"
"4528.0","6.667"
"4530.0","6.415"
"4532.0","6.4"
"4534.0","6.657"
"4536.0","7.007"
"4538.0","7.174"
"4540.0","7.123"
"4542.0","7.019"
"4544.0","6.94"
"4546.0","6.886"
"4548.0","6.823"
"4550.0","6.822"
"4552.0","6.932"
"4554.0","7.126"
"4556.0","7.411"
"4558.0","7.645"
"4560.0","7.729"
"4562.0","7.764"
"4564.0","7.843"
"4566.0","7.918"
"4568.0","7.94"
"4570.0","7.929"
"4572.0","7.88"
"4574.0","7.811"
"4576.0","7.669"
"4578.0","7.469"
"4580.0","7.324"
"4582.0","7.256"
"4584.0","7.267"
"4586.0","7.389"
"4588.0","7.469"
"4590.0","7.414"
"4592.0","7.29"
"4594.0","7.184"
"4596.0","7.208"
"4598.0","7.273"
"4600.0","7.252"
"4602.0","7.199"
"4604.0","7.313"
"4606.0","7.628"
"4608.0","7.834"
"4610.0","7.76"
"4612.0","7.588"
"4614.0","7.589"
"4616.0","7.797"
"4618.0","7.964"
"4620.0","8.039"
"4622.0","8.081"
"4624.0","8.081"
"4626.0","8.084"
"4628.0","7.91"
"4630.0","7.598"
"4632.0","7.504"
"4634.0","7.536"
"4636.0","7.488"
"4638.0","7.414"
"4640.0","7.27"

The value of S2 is 0.14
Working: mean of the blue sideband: 5.44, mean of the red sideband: 7.6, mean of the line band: 5.29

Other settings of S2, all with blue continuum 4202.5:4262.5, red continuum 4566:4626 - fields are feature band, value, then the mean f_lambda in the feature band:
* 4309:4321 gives 0.15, 5.31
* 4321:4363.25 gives 0.06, 5.9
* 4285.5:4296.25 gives 0.11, 5.36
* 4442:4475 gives 0.02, 6.76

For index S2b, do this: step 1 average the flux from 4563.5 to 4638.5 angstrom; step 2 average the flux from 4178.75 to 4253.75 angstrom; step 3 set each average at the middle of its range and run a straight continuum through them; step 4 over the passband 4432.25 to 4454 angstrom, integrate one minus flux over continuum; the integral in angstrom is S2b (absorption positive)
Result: -0.24 angstrom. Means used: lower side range 5.45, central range 6.8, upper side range 7.61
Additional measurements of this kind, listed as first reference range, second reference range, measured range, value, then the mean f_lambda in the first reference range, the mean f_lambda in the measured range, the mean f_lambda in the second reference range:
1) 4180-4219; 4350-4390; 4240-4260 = -1.1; 5.25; 5.79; 6.04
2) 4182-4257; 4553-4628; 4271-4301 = 2.2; 5.48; 5.43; 7.61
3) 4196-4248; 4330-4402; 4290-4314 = 4.5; 5.54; 4.7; 5.99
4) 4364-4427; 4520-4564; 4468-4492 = -1.1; 6.27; 7.04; 7.08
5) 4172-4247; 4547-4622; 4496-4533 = -1.3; 5.4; 7.36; 7.51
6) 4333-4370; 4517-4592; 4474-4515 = -2.5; 5.97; 7.32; 7.28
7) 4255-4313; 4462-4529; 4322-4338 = -0.4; 5.34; 5.89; 7.24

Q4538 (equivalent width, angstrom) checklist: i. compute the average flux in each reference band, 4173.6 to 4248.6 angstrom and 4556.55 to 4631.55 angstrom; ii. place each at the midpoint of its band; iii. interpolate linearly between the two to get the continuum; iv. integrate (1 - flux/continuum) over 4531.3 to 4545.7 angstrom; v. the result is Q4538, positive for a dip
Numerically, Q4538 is 0.8 angstrom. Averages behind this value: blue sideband 5.42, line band 6.91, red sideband 7.63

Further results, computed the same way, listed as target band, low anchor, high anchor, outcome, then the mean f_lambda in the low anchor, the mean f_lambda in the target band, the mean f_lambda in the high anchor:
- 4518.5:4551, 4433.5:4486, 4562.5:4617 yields 1.3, 6.8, 6.94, 7.54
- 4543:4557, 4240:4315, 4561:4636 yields 0.6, 5.43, 6.99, 7.62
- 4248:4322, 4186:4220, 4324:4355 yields 3.0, 5.3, 5.4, 5.85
